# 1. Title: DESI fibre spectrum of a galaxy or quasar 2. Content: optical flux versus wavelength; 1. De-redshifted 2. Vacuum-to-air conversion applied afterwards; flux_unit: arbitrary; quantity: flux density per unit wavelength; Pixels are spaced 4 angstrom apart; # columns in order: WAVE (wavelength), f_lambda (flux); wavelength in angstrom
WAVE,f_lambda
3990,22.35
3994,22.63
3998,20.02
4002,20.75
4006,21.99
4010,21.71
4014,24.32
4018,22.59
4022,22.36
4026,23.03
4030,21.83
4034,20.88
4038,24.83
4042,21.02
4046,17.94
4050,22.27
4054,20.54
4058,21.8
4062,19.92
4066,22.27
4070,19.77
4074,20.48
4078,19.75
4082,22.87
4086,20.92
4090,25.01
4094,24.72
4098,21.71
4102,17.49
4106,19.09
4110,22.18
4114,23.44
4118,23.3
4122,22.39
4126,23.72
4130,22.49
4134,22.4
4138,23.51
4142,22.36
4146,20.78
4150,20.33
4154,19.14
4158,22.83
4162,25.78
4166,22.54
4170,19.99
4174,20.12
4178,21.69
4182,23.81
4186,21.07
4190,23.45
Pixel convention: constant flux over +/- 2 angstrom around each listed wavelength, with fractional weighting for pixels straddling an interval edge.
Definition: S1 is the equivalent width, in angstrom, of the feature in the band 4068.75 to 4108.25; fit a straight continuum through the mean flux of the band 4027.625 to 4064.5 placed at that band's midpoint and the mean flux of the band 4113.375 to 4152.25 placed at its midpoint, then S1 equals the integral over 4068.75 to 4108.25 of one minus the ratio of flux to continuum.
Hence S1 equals 1.1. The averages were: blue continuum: 21.3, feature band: 21.2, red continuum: 22.4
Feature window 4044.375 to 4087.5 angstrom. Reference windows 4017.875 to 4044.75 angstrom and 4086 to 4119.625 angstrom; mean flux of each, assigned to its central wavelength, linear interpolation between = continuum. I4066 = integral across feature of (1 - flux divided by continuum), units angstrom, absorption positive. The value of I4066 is 2.6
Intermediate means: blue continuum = 22.2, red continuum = 22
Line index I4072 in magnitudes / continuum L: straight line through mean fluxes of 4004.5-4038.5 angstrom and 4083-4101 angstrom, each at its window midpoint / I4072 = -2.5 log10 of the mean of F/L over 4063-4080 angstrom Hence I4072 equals 0.109 mag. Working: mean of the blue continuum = 22.5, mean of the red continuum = 22.8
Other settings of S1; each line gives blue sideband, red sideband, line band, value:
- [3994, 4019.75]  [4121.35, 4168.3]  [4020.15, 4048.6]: 0.4 angstrom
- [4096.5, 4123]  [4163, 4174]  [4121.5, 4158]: -0.9 angstrom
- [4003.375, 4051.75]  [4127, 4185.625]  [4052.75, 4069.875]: 0.8 angstrom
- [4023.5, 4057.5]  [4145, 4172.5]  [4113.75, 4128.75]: -1.1 angstrom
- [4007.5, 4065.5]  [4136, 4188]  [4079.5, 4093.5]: -0.8 angstrom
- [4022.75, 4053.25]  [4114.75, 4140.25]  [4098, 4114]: 1.7 angstrom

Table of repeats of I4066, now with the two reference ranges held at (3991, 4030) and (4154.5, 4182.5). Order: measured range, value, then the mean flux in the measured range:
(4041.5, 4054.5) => 1.0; 20.4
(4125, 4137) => -0.4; 22.9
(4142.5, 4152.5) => 0.6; 20.8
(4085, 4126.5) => 0.0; 22.2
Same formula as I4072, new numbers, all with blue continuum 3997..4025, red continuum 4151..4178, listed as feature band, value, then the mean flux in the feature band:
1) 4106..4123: -0.03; 22.4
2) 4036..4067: 0.03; 21.3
